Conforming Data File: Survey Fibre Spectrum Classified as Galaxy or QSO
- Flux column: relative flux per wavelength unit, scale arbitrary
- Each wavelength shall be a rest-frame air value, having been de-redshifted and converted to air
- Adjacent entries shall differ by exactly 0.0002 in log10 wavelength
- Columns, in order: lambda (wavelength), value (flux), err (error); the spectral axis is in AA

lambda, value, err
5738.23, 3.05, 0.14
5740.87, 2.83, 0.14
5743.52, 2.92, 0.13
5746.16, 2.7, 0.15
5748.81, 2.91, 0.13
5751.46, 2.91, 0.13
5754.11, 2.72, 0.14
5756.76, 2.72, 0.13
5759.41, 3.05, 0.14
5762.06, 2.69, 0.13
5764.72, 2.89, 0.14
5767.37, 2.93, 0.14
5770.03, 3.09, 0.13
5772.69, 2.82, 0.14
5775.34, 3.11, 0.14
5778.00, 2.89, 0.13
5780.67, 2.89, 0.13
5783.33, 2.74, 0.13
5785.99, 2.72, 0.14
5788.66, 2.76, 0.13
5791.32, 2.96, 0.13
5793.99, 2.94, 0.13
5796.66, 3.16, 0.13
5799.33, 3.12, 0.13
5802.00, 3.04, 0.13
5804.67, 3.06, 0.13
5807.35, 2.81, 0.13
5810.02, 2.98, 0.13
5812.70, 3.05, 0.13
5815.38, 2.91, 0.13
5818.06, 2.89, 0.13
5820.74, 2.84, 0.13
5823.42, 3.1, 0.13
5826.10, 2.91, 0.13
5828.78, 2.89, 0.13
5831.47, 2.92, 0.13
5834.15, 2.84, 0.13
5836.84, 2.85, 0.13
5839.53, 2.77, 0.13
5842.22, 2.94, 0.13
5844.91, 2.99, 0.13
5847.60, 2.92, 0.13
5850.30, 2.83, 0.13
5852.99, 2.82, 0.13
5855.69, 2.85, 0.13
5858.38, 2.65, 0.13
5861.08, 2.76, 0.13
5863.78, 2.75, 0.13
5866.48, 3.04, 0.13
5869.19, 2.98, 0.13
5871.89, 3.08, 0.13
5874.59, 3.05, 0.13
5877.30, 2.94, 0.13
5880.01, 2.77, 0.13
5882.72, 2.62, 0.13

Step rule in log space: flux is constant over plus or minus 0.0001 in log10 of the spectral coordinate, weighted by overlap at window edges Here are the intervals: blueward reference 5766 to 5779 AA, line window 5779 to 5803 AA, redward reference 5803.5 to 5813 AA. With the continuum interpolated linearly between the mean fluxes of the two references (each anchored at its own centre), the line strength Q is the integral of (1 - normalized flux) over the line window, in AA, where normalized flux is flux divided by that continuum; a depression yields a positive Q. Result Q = 0.4 AA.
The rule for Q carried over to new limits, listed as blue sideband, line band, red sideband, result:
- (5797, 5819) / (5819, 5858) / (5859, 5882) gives 0.8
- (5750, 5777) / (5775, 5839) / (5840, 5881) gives -0.8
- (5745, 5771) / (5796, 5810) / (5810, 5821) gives -0.5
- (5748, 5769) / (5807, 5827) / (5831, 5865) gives -0.7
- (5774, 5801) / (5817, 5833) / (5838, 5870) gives -0.2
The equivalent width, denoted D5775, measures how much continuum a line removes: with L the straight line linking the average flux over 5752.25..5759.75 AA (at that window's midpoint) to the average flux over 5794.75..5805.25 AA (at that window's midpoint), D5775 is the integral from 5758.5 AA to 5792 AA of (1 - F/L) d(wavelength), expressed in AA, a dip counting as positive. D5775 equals 0.51 AA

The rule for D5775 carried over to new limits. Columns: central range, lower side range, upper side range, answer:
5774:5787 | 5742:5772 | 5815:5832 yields 0.05 AA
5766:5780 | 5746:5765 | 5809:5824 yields -0.49 AA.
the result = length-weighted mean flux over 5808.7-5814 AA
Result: 3.01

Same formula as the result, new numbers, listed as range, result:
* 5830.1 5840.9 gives 2.84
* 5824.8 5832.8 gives 2.91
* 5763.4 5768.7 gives 2.91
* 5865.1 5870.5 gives 3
